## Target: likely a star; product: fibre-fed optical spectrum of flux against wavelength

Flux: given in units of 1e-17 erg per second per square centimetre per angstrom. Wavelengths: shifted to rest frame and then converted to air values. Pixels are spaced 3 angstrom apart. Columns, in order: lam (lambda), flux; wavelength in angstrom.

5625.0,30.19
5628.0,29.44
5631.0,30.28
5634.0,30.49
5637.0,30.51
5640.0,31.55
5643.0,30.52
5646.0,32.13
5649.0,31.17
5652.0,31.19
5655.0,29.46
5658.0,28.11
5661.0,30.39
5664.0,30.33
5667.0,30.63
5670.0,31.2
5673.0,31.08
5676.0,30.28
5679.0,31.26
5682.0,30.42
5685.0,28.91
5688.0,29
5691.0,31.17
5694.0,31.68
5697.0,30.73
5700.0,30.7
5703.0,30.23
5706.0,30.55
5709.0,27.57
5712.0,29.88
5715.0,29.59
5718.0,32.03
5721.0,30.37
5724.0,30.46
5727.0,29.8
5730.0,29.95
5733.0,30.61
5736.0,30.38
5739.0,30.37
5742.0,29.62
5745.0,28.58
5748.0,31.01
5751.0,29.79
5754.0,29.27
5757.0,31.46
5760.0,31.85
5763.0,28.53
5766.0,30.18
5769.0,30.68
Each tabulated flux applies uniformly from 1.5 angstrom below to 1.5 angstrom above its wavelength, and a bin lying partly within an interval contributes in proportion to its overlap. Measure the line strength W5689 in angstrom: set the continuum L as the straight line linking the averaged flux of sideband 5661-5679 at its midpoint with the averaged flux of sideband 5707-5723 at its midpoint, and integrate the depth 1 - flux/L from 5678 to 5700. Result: 0.0 angstrom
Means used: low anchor 30.7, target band 30.5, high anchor 29.9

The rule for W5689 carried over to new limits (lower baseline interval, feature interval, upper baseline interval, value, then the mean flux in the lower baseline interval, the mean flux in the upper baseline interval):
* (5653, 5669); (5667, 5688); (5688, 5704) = -0.1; 29.9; 30.7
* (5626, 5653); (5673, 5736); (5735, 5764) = 0.2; 30.8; 30.1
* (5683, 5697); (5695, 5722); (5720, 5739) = 0.0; 30.3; 30.3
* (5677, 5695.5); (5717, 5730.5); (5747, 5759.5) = 0.0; 30.4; 30.5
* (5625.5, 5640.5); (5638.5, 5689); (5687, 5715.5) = -0.3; 30.4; 30.1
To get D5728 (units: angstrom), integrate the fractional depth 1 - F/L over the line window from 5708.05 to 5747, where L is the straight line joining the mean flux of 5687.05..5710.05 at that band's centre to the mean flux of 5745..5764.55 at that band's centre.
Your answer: 0.3 angstrom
